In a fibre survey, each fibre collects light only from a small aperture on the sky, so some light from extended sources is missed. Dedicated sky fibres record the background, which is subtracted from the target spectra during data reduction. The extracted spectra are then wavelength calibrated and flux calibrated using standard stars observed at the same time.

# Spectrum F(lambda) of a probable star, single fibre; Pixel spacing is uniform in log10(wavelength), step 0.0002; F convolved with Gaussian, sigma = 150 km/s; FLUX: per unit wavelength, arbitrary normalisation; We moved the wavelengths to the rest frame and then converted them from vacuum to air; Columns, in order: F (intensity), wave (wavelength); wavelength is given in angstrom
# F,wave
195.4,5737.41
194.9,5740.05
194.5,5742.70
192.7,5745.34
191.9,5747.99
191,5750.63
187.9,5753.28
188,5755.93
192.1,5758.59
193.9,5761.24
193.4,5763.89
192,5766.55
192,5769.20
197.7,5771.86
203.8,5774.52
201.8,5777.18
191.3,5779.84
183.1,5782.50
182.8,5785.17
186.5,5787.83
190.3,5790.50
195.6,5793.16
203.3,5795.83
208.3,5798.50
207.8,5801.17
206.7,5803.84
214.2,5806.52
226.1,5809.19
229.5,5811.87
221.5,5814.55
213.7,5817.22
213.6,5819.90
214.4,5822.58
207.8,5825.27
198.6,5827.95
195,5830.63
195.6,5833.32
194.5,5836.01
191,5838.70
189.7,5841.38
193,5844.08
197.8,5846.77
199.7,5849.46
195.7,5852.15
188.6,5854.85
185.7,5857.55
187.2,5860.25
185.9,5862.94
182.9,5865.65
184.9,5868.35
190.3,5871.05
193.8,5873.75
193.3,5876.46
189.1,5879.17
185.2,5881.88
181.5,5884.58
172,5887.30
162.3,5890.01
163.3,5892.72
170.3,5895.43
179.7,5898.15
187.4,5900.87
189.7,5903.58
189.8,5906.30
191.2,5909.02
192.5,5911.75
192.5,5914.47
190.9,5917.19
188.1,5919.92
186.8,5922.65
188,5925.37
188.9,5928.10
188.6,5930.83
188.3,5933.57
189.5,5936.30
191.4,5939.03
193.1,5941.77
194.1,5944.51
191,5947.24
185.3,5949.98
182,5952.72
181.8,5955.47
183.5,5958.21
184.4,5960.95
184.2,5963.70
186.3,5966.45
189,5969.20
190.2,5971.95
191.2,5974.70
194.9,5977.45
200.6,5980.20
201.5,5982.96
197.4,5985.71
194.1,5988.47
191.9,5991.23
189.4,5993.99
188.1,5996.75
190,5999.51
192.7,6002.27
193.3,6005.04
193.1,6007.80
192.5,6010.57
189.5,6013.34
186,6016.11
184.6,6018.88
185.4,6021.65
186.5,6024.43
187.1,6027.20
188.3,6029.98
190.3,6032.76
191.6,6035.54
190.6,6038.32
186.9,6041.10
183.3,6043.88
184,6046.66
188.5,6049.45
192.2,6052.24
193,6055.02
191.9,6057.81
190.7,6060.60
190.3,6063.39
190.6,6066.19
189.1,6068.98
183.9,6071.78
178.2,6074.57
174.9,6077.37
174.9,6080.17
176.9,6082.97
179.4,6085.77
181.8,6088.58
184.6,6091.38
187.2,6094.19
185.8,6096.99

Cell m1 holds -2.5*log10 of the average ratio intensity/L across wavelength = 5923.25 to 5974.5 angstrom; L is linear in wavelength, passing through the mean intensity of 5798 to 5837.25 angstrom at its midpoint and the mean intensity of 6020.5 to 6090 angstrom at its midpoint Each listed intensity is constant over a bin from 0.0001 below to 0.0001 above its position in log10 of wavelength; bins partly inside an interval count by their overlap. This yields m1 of 0.05 mag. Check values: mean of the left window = 210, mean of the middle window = 188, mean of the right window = 186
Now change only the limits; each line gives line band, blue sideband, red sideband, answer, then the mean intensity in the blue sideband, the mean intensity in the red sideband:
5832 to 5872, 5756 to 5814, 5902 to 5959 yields 0.02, 200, 189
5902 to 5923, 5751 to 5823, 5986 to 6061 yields 0.03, 201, 190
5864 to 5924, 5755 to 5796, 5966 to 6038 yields 0.04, 193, 191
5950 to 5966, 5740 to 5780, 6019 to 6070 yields 0.04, 194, 189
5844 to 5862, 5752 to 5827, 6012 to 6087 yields 0.03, 201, 186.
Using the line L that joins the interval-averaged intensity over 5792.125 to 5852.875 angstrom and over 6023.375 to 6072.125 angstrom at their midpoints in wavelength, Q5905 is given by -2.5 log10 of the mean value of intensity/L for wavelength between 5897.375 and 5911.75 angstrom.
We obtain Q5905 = 0.06 mag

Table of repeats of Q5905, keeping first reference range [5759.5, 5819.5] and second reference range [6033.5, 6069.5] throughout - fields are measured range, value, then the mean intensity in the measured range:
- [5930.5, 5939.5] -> 0.03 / 189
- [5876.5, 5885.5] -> 0.06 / 187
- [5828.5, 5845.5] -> 0.03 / 193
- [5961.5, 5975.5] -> 0.03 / 188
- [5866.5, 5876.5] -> 0.04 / 190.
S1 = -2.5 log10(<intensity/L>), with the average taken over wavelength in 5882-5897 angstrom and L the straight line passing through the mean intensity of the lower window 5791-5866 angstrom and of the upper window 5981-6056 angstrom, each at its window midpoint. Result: 0.16 mag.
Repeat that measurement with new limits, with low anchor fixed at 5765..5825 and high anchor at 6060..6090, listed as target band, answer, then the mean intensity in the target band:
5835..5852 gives 0.030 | 194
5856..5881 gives 0.056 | 188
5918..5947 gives 0.020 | 190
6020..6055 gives -0.016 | 188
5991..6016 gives -0.017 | 191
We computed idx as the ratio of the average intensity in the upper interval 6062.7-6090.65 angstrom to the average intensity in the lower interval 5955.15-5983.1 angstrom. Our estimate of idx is 1.0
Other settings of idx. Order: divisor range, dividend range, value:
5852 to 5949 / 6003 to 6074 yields 1.01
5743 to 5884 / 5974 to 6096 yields 0.96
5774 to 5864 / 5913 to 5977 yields 0.94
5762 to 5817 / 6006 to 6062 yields 0.94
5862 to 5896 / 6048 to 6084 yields 1.02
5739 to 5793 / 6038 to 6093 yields 0.96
